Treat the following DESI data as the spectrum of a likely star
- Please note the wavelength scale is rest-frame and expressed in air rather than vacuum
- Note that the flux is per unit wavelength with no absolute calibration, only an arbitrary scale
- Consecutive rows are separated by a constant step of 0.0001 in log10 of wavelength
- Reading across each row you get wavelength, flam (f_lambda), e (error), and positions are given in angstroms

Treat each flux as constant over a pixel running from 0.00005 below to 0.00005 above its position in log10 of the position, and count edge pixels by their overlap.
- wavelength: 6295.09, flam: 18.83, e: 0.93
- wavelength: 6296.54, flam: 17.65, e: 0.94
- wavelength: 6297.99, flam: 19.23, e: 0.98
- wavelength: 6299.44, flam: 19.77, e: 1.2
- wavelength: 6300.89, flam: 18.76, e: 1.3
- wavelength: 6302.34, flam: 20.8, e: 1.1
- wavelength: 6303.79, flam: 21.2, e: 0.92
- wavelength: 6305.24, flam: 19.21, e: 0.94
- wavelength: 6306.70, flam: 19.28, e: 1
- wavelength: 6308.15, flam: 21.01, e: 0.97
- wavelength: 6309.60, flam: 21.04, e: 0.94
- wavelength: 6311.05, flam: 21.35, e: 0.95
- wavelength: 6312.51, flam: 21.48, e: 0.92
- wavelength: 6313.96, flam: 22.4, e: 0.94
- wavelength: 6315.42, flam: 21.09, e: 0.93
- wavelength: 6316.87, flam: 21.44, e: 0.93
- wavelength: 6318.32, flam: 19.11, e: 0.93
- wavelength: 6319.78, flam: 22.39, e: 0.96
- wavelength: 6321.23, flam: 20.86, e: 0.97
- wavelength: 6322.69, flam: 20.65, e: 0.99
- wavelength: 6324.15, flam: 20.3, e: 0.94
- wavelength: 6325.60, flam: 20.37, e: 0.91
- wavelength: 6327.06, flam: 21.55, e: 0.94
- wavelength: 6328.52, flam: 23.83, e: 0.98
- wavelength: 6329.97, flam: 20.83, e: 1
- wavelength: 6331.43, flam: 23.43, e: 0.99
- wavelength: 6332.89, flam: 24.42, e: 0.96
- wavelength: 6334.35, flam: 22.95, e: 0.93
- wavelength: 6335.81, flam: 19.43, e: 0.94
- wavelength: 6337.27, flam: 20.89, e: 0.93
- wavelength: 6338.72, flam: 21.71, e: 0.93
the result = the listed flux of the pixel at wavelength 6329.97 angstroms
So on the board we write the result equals 20.83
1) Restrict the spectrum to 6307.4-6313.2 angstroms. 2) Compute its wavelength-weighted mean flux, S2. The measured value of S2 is 21.2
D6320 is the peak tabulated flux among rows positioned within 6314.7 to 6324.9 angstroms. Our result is 22.39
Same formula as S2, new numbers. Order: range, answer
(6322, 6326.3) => 20.4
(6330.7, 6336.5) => 22.6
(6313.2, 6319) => 21.1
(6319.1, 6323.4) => 21.3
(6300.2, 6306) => 20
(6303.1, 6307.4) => 19.9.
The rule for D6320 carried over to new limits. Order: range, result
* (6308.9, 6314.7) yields 22.4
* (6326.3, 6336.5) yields 24.42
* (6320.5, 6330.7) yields 23.83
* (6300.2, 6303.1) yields 20.8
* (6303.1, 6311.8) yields 21.35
